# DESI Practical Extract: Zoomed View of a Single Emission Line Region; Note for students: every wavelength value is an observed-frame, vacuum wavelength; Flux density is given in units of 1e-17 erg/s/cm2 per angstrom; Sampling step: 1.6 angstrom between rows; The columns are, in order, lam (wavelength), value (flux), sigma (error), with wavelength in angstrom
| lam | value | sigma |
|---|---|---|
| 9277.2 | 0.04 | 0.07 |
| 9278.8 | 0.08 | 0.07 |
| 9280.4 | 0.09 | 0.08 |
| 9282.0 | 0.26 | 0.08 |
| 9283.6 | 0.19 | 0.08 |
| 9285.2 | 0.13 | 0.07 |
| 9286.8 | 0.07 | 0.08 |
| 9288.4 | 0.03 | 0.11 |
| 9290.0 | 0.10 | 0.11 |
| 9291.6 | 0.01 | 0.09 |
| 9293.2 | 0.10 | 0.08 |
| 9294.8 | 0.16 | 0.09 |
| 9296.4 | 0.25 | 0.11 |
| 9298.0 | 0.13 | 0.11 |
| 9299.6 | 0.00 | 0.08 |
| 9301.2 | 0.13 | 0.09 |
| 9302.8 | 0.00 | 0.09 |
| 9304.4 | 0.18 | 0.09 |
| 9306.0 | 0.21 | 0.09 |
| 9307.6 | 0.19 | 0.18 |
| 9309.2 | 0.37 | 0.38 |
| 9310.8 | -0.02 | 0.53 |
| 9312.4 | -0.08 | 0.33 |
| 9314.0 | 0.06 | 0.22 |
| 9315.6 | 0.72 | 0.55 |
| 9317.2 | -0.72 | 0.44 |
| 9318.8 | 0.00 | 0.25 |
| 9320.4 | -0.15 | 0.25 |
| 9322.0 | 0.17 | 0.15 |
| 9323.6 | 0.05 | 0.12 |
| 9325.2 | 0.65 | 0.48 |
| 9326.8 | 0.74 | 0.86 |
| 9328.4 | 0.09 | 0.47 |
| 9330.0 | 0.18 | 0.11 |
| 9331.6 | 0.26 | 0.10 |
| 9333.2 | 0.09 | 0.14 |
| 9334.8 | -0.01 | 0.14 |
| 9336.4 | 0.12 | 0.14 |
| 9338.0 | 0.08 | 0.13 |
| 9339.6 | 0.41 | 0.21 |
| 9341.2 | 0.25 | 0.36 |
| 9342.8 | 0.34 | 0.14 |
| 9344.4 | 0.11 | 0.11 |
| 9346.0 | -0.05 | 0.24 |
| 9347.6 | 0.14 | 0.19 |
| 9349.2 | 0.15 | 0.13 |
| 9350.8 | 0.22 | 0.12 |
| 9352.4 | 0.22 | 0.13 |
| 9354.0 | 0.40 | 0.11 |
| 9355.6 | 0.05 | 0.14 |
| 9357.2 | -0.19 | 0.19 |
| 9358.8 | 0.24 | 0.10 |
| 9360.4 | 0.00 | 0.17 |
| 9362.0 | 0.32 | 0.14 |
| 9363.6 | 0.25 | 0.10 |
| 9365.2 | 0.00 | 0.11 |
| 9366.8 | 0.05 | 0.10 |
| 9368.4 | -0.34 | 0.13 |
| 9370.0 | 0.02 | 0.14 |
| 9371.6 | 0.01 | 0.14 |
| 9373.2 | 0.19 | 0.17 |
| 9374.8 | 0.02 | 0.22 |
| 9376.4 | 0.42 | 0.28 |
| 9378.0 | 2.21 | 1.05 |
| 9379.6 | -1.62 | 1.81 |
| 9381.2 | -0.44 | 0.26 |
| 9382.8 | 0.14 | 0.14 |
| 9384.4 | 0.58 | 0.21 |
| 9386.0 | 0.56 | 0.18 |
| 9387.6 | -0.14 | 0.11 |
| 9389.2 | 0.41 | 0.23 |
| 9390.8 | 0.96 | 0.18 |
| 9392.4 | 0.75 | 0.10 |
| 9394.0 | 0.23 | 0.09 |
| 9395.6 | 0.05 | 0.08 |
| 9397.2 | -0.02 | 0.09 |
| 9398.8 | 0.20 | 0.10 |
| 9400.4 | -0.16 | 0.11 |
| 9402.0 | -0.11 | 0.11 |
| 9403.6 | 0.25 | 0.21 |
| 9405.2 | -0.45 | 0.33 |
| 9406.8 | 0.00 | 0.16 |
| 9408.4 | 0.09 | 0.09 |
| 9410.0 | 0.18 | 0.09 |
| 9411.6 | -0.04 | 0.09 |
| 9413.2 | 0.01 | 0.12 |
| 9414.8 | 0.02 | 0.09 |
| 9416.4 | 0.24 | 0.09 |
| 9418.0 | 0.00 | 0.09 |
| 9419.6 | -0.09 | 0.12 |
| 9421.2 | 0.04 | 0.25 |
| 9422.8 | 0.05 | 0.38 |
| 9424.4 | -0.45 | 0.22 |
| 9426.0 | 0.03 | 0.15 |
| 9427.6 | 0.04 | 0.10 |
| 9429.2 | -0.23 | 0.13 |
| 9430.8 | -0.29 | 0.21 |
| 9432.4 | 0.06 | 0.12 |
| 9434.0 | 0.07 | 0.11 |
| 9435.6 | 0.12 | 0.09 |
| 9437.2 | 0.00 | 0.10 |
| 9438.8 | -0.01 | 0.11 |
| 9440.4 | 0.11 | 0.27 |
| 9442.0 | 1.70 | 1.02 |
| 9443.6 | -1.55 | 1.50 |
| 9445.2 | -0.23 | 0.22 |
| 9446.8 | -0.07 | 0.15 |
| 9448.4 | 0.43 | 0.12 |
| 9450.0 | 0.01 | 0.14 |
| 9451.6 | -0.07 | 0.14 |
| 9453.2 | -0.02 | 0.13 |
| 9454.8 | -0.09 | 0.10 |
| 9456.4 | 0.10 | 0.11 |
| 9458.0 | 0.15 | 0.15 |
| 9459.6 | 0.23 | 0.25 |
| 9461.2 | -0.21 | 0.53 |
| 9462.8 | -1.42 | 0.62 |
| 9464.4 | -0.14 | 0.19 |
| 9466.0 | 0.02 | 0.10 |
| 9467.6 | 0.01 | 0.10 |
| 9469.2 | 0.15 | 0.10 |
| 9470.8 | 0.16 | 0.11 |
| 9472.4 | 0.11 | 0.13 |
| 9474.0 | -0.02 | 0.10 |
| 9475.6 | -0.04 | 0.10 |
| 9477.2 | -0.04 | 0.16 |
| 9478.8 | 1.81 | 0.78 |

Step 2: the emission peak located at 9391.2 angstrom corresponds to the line H-beta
